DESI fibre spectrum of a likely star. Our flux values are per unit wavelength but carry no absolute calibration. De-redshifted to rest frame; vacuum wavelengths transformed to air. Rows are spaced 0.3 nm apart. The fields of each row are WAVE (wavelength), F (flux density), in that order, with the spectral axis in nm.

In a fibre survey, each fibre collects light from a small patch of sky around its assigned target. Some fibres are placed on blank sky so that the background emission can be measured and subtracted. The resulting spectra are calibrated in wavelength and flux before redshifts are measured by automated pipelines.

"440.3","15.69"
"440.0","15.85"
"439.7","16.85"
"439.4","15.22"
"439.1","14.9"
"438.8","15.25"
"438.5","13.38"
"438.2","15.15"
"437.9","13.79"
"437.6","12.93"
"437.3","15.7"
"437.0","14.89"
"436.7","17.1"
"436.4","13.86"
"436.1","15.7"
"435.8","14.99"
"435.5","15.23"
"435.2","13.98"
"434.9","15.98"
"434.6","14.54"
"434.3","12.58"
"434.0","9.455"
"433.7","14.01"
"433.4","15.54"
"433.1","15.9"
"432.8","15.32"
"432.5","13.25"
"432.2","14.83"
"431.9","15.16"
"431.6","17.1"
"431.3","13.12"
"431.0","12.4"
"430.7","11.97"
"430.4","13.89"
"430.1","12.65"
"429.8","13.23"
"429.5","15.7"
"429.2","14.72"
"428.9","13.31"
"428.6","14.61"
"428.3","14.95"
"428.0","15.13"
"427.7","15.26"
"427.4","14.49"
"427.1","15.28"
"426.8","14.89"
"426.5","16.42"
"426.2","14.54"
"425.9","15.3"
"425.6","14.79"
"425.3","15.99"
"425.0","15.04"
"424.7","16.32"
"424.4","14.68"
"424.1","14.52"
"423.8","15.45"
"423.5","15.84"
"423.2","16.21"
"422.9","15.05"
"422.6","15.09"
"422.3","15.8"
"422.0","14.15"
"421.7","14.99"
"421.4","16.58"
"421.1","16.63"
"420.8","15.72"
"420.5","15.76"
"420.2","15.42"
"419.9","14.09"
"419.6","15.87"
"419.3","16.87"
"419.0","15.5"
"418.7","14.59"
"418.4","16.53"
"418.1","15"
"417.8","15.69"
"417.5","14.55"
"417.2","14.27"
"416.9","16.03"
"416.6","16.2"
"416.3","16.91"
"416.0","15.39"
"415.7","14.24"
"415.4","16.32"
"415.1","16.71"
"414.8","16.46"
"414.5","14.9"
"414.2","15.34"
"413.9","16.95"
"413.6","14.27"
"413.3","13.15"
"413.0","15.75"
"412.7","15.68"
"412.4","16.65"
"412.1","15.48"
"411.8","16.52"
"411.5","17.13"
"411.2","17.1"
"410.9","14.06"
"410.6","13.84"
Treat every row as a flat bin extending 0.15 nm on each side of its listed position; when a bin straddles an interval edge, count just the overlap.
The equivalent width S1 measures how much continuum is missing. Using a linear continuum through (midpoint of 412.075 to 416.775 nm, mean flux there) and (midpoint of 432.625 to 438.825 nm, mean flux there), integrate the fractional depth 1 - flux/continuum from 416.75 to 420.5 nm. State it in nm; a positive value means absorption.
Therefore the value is 0.01 nm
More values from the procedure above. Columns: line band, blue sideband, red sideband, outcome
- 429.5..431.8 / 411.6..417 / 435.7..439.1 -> 0.215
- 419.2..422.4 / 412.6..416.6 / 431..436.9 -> -0.075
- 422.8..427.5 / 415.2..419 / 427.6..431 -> -0.252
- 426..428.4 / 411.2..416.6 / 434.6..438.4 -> 0.023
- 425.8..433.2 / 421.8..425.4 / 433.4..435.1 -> -0.100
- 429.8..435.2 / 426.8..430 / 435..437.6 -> 0.329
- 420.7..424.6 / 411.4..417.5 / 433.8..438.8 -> -0.068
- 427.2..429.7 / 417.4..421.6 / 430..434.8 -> -0.056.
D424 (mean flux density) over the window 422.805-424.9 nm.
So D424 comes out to 15.4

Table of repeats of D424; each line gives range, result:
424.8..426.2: 15.2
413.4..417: 15.8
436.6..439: 14.7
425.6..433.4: 14.6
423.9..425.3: 15.2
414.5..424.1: 15.6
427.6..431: 14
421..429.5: 15.2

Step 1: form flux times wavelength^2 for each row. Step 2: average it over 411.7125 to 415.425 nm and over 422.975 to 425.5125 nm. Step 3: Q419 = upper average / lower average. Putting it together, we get 1.04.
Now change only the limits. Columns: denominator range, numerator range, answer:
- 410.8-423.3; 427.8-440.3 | 1.01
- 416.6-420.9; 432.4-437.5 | 1.02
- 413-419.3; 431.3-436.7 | 1.02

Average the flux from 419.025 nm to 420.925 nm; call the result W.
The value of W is 15.6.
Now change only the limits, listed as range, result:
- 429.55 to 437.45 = 14.3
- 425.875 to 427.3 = 15.3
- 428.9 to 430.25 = 14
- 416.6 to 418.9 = 15.3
